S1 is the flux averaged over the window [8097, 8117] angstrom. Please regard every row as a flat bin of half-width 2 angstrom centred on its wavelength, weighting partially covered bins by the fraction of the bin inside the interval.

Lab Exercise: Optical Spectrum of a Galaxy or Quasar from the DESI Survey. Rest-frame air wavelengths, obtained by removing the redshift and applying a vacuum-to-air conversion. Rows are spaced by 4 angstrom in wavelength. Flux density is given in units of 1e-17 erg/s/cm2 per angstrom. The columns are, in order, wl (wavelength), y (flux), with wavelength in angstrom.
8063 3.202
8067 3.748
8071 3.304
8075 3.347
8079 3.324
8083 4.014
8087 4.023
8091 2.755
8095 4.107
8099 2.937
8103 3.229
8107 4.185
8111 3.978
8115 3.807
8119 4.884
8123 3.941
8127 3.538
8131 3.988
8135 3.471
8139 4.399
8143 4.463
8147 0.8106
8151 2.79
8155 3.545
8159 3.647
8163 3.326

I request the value 3.63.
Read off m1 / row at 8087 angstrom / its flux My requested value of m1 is 4.023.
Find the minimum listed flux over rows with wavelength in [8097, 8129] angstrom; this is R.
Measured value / 2.937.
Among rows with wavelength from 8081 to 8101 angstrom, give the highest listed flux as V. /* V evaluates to 4.107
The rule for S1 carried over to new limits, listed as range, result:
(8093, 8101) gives 3.52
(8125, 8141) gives 3.85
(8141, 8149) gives 2.64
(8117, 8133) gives 4.09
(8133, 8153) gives 3.19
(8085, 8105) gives 3.41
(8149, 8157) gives 3.17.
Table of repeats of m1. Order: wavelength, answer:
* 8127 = 3.538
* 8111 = 3.978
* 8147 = 0.8106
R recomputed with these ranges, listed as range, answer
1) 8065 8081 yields 3.304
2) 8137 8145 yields 4.399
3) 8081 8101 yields 2.755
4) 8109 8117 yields 3.807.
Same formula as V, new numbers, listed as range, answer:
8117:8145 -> 4.884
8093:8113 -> 4.185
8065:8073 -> 3.748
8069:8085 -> 4.014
